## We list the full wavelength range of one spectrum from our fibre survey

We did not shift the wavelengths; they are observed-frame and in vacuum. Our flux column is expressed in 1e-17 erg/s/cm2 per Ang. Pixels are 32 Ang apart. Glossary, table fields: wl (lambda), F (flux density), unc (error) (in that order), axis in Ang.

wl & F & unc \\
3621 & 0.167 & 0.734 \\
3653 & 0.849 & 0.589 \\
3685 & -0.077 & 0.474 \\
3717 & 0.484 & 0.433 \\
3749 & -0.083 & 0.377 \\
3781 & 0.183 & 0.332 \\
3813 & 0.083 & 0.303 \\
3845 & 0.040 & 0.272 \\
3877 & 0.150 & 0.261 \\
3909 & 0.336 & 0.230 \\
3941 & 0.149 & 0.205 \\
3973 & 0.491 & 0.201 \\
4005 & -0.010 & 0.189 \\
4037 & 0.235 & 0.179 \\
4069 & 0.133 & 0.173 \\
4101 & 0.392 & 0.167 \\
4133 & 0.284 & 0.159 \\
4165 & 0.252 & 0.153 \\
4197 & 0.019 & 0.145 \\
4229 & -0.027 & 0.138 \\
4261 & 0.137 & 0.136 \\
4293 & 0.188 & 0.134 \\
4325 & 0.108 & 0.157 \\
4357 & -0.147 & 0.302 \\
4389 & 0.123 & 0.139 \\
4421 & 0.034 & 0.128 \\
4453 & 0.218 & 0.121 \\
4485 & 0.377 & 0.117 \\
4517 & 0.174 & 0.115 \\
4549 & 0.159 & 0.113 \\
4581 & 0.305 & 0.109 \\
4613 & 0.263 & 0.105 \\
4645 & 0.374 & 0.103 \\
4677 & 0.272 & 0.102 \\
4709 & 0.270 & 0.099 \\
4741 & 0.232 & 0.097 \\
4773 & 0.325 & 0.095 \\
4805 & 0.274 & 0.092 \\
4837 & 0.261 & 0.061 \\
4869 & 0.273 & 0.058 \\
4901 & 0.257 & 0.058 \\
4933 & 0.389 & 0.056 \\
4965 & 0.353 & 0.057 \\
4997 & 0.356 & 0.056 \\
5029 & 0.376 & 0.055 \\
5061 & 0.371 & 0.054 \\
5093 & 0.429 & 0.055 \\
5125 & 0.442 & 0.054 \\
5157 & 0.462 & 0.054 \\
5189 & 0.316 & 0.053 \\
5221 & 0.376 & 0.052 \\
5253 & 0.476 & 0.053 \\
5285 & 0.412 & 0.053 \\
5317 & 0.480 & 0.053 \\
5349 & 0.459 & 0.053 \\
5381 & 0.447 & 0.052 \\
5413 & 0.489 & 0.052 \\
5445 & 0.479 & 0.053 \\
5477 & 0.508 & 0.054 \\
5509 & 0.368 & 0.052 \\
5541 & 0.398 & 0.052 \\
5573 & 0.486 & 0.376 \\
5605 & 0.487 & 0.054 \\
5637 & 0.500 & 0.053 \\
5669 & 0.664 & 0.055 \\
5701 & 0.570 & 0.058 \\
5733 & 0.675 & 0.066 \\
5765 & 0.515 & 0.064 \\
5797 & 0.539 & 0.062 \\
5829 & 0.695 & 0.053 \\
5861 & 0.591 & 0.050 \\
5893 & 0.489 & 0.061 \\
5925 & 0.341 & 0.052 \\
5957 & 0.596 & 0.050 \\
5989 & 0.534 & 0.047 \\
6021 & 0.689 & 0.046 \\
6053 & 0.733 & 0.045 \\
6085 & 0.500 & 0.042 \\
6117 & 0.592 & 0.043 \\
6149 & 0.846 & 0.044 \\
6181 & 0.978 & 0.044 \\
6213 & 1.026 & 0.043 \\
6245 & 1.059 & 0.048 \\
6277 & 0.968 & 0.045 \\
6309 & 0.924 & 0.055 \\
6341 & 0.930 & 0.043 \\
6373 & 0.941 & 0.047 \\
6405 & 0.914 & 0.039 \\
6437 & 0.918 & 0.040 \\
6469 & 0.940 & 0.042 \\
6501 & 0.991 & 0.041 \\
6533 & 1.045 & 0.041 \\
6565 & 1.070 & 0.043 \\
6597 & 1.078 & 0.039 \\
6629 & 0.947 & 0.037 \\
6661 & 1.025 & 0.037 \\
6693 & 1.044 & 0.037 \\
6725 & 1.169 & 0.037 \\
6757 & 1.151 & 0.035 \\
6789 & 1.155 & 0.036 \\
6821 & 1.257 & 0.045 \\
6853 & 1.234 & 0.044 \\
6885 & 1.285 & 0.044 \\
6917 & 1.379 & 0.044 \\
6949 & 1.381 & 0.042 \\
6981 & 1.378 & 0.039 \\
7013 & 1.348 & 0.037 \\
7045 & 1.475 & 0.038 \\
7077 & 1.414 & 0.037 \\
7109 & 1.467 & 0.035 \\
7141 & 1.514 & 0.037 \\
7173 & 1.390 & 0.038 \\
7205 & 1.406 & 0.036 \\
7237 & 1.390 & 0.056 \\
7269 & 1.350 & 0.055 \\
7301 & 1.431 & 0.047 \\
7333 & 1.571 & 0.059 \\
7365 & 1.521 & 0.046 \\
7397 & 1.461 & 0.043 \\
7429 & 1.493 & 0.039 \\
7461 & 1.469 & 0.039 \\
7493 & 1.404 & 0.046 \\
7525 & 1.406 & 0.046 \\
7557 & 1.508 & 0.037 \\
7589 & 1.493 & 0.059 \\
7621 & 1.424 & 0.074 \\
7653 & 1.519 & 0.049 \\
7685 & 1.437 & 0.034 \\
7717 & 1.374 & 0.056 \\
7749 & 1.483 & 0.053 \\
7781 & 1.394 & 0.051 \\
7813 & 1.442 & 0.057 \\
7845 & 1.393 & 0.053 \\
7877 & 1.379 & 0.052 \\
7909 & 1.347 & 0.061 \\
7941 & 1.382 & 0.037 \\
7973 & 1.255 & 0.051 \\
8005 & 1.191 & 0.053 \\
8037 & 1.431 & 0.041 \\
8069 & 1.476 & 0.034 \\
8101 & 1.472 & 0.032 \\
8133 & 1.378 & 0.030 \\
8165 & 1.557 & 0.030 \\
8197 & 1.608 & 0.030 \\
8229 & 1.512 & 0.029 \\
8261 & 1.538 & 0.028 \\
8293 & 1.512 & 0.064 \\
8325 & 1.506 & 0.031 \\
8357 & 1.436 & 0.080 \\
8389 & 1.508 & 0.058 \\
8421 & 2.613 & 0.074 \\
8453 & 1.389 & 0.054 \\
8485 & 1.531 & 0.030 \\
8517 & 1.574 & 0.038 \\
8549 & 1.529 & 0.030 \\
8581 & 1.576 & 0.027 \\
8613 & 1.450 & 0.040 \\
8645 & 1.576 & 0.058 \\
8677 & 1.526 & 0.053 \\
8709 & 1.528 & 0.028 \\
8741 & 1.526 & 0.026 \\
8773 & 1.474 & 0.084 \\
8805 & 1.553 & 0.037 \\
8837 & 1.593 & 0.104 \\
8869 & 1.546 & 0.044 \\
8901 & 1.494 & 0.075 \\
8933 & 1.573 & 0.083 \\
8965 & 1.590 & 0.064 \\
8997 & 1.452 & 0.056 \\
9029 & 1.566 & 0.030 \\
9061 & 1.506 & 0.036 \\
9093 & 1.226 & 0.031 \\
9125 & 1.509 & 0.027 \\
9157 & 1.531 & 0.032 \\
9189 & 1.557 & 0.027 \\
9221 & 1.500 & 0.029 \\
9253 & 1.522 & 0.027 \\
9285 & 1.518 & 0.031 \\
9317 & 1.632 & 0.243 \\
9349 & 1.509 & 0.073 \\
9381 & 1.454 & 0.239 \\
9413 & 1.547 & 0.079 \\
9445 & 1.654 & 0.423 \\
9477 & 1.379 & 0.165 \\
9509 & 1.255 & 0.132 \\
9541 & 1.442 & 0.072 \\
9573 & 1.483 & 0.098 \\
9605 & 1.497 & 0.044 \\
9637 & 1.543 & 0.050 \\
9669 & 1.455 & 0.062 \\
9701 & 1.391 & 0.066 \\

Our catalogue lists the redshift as 0.543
